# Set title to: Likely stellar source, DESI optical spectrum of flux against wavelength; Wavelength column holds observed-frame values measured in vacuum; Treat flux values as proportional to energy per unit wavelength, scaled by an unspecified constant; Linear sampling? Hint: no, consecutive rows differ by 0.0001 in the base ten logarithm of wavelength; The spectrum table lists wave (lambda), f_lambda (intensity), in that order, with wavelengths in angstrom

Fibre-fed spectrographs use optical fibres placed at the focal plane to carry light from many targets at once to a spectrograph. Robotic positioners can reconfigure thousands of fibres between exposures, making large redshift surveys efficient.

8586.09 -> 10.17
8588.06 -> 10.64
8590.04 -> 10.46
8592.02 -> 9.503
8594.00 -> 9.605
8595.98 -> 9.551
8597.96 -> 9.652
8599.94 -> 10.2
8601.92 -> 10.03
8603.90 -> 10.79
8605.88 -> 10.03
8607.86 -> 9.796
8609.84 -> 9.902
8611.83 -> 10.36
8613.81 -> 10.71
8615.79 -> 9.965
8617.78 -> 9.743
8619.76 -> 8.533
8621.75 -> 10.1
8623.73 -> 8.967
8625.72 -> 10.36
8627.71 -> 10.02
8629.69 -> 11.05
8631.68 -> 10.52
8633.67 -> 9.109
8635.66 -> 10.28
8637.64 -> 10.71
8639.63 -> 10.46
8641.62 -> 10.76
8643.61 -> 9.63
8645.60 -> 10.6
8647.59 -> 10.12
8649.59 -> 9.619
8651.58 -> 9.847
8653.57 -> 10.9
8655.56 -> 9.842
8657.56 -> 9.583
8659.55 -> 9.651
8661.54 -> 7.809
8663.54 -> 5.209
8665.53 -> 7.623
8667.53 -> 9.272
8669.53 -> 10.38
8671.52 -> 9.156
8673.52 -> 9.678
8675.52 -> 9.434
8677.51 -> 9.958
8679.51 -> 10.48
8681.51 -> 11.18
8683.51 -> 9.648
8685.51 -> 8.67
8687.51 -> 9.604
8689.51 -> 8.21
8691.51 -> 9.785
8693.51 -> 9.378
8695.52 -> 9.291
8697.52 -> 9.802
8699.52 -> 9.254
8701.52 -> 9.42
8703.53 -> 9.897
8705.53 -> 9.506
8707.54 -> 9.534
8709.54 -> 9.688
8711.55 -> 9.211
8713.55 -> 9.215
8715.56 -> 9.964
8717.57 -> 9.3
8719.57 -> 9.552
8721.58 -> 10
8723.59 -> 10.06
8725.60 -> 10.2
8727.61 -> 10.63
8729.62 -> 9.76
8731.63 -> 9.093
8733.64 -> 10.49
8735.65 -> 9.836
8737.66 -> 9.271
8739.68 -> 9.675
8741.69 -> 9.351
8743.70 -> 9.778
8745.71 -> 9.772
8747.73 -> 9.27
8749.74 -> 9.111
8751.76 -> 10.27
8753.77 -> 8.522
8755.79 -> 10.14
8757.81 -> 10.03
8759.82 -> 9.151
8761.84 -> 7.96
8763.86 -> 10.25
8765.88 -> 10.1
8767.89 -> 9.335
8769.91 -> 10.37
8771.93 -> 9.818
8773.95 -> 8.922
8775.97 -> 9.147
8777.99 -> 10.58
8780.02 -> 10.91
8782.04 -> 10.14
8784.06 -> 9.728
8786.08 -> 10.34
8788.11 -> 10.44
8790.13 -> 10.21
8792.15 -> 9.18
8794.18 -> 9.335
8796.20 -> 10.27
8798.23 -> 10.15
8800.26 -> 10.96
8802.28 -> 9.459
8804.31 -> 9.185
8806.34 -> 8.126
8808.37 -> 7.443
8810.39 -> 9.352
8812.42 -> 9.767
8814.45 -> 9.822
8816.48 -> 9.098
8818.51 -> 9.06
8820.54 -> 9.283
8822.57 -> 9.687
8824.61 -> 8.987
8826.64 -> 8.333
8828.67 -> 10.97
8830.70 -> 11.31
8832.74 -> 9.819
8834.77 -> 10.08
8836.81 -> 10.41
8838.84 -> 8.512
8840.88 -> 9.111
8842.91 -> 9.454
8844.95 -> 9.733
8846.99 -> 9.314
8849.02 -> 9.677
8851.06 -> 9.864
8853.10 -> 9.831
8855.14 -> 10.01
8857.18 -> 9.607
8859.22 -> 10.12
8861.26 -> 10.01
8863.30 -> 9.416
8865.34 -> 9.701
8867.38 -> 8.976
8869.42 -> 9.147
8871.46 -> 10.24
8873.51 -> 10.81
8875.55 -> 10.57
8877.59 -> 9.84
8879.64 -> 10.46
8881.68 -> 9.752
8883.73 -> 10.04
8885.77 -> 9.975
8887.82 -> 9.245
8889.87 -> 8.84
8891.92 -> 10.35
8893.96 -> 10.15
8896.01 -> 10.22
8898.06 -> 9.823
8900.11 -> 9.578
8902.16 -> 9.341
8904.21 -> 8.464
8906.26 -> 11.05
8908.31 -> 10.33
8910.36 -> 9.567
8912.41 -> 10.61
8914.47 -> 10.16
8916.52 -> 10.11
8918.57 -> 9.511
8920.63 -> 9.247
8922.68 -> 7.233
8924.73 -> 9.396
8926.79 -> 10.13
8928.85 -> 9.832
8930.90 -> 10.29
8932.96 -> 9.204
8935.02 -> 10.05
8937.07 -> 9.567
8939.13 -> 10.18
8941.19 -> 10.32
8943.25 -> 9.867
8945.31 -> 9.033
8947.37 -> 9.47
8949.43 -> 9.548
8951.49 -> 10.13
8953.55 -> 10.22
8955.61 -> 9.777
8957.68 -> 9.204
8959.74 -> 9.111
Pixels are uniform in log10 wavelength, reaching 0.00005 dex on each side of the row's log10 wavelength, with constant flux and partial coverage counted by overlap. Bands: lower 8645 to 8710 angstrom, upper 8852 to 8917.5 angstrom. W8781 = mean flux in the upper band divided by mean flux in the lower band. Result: 1.05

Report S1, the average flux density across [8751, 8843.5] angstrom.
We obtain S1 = 9.64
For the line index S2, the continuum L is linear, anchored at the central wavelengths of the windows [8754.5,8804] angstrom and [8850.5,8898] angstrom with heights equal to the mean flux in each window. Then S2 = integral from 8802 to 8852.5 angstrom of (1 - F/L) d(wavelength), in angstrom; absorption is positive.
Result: 2.2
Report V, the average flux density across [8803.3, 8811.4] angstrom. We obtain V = 8.53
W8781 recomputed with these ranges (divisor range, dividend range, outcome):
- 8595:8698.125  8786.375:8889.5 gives 1.00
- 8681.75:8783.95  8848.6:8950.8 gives 1.02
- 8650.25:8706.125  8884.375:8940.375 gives 1.04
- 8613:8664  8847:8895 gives 1.00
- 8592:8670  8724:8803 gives 1.00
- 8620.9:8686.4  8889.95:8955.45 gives 1.00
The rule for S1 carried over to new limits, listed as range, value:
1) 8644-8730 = 9.53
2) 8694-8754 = 9.64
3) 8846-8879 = 9.83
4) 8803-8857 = 9.47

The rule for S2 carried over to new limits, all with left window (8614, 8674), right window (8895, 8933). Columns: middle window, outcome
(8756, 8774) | 0.1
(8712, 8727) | -0.1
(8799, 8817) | 0.8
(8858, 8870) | 0.1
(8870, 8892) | -0.6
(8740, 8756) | 0.3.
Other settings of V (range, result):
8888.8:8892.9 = 9.57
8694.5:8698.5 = 9.53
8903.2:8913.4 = 10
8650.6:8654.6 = 10.4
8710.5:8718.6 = 9.43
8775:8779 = 9.87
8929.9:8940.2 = 9.86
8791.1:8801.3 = 9.98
